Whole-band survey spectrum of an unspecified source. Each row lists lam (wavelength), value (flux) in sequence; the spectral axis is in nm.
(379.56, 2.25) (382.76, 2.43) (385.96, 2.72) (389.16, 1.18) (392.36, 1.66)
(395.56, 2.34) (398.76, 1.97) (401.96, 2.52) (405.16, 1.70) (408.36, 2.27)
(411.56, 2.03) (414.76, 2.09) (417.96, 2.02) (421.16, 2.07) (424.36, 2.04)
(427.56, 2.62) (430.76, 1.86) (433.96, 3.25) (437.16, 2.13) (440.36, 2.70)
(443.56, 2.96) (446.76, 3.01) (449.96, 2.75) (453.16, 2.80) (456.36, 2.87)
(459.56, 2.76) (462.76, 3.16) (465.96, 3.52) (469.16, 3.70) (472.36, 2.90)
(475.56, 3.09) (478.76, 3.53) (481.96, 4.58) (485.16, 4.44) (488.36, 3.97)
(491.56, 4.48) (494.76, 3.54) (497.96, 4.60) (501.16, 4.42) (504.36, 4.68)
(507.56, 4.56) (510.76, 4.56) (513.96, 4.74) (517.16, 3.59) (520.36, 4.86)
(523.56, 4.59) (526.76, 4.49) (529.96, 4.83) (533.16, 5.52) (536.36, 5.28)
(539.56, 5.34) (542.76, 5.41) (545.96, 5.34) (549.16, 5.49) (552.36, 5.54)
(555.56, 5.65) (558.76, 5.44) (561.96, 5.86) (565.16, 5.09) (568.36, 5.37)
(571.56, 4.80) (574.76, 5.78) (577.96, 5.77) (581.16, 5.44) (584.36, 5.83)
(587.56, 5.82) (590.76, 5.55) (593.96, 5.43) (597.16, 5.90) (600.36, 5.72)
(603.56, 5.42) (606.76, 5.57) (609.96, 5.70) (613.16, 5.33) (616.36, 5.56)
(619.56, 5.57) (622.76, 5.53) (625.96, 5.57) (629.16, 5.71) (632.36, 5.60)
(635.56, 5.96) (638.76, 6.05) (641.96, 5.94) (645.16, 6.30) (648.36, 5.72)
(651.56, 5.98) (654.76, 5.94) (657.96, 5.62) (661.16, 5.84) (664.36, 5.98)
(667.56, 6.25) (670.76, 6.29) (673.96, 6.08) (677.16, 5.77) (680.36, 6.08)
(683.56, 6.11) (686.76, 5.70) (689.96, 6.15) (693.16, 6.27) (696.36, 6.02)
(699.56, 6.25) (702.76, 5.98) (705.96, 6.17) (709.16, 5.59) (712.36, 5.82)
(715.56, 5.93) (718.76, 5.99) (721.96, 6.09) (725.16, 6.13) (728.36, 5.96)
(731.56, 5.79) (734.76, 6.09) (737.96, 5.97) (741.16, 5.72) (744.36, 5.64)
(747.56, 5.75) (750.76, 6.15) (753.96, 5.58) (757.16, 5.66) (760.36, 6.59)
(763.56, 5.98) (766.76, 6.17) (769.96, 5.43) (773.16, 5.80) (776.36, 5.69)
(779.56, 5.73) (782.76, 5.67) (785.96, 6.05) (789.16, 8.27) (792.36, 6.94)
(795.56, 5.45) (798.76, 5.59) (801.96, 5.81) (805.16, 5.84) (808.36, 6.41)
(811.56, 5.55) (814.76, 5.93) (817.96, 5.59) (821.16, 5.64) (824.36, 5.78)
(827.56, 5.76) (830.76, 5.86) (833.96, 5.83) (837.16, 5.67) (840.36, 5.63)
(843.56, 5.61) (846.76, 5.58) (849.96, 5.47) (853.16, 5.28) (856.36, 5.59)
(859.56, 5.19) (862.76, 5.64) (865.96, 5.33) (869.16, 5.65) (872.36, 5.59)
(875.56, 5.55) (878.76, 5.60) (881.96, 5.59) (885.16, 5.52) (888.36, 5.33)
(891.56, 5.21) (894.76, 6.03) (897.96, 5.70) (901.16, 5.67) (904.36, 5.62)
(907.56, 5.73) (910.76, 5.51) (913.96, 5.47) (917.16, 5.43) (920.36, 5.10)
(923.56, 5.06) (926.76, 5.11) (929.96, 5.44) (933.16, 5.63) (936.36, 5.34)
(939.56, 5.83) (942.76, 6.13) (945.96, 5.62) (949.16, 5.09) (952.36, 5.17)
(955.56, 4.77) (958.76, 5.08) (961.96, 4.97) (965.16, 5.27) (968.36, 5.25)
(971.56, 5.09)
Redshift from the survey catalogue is 0.202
